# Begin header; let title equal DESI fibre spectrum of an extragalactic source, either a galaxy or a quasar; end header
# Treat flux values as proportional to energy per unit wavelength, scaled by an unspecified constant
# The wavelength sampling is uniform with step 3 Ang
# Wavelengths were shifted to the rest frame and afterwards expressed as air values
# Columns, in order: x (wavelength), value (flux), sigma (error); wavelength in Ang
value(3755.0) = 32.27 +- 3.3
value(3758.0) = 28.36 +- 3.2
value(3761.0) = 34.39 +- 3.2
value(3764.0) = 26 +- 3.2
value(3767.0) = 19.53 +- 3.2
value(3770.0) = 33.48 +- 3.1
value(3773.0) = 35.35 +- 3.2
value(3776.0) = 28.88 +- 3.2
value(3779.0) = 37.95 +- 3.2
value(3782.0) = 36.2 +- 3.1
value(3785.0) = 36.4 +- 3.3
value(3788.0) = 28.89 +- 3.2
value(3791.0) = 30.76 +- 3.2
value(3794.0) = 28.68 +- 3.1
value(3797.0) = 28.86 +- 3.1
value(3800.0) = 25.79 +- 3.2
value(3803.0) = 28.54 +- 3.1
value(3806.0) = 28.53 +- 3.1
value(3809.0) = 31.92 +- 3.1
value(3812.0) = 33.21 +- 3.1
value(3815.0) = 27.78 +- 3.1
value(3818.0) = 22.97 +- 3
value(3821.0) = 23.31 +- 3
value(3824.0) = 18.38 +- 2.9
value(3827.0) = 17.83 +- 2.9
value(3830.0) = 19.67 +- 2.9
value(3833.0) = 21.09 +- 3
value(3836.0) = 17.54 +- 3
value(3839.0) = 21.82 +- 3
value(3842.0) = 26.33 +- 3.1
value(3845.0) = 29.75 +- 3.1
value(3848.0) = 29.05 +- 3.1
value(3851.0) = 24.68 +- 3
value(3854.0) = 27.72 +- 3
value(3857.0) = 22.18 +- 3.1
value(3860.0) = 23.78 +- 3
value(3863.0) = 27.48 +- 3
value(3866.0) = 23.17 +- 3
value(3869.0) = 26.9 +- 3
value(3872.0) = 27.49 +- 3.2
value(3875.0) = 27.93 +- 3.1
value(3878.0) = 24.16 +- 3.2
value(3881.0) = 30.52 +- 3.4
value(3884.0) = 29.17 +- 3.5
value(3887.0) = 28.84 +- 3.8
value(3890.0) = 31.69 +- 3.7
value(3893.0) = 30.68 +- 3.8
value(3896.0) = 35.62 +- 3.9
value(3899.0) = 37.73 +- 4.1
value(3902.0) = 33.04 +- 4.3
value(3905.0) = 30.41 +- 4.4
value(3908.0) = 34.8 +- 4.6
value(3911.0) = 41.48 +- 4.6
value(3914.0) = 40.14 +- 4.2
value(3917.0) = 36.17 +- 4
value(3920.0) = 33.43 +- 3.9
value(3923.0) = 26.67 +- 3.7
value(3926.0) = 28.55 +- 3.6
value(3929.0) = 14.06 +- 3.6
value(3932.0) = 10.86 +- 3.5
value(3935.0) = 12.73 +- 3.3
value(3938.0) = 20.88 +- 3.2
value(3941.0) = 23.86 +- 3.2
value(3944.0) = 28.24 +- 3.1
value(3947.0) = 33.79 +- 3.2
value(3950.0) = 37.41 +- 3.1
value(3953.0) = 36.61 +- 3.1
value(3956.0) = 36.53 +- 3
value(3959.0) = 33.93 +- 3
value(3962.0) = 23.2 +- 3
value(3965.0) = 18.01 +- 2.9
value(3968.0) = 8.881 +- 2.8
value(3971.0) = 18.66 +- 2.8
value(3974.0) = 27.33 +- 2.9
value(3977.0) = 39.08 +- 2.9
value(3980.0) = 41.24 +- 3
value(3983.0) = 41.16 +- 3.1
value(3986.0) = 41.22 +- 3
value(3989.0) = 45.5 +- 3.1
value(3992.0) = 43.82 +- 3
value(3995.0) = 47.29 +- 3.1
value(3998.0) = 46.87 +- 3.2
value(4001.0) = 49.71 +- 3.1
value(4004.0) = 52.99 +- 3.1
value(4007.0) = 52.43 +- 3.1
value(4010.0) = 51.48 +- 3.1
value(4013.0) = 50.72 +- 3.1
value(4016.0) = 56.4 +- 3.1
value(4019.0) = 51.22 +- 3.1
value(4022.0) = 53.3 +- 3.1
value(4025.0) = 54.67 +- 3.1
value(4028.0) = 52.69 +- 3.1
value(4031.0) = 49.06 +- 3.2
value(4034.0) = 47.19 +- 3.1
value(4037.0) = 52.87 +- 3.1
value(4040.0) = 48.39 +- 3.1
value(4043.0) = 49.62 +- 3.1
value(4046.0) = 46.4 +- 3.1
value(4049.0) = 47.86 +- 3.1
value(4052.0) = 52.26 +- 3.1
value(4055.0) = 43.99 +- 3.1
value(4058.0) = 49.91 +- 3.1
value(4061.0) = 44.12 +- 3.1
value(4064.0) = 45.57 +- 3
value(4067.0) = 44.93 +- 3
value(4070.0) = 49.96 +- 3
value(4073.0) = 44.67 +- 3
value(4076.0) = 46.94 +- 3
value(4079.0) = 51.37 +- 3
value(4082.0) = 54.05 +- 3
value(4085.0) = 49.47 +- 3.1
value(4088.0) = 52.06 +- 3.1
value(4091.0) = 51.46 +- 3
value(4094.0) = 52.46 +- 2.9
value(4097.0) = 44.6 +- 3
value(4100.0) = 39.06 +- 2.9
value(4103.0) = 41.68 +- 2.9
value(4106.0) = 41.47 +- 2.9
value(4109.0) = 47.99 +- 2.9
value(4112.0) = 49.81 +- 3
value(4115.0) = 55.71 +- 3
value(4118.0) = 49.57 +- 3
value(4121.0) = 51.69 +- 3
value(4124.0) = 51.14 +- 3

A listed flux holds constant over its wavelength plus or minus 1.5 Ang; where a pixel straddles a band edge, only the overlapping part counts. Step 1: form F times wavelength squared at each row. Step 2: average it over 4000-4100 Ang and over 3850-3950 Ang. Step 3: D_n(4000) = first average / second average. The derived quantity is 1.89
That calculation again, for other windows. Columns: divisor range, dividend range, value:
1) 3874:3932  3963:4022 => 1.41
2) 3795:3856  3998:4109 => 2.18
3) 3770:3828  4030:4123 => 1.91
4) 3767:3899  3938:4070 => 1.67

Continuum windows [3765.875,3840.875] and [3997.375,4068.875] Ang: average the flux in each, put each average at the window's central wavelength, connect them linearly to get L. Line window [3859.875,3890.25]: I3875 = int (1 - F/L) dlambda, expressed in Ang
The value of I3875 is 6.2 Ang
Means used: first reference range 27.4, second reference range 49.8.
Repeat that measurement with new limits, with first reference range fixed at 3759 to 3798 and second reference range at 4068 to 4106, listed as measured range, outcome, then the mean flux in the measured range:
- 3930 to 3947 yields 8.3 Ang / 20.4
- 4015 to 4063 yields -5.0 Ang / 49.9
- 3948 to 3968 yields 5.6 Ang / 29.4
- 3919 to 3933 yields 5.8 Ang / 22.8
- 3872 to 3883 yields 2.7 Ang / 27.6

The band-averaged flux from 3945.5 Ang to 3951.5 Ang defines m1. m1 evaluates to 35.6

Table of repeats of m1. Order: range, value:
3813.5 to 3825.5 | 23.1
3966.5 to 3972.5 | 13.8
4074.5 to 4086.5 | 50.5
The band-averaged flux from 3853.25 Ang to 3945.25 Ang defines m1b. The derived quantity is 28.1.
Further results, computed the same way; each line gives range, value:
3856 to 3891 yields 26.9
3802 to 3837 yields 24.3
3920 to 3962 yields 26.6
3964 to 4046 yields 44.3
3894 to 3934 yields 30.8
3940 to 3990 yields 31.4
